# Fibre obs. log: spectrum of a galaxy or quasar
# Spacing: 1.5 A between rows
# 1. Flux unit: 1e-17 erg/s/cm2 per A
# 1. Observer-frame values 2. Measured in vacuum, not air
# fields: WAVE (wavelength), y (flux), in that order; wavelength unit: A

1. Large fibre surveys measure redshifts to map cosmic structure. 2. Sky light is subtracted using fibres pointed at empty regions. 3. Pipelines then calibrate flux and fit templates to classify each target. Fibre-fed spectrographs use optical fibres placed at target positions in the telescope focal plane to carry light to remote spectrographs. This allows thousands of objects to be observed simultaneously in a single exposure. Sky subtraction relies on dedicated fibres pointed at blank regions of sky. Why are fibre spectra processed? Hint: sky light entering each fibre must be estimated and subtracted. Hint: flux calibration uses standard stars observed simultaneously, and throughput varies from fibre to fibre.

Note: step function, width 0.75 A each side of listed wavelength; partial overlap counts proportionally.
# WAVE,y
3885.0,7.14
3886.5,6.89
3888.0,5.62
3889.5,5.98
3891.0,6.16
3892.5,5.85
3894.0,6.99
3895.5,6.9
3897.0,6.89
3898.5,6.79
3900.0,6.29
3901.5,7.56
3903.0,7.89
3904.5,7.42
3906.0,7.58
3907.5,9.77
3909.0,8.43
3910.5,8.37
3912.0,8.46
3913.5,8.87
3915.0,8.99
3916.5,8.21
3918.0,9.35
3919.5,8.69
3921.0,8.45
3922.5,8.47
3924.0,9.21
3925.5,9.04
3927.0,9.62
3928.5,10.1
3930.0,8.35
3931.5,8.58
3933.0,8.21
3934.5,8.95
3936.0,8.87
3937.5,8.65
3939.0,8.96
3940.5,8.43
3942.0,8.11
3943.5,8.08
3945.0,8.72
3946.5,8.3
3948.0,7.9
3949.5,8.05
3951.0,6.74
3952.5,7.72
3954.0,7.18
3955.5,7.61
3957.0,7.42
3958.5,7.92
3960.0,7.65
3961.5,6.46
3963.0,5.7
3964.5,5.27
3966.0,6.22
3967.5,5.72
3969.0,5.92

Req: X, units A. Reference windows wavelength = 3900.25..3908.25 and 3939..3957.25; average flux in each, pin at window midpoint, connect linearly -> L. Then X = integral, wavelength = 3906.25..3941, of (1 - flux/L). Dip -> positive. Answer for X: -3.9 A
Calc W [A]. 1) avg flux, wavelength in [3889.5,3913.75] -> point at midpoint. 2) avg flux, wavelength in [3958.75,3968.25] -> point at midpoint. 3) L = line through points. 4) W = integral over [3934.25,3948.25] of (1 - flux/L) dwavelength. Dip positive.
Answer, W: -3.8 A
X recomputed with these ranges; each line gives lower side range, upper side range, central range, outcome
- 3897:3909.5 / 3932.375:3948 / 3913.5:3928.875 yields -1.7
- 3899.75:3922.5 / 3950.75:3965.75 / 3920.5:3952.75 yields -4.0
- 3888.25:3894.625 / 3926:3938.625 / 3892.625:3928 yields -3.3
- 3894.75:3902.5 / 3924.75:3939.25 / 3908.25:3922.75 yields -1.3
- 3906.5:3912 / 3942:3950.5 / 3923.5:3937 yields -0.9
